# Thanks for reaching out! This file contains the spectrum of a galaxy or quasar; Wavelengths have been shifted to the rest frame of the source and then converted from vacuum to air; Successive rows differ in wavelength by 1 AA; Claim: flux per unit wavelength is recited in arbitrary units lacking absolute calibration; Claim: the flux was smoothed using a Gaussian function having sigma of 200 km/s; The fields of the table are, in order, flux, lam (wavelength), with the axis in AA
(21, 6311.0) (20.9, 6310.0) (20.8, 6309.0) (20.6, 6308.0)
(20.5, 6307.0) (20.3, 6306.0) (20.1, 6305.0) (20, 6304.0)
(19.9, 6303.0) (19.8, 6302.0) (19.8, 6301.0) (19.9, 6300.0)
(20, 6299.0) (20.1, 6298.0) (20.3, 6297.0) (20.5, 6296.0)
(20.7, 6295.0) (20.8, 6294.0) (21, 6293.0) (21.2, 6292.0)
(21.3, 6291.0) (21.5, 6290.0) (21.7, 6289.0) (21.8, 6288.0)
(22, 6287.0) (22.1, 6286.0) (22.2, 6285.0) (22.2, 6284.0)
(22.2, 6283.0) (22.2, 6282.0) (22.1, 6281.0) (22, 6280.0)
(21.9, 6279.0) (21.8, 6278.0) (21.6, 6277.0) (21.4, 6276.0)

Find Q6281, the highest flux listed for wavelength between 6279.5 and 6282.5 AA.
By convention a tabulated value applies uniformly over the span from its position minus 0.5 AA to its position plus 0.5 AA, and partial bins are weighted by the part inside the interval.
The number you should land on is 22.2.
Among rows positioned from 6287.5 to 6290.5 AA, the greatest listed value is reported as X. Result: 21.8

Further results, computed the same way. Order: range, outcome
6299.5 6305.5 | 20.1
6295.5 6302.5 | 20.5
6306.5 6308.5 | 20.6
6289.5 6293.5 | 21.5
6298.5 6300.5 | 20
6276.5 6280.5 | 22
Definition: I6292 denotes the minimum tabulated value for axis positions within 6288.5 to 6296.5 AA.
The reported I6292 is 20.5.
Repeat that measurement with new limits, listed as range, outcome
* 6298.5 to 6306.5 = 19.8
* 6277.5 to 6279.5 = 21.8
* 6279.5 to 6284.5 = 22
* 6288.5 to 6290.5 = 21.5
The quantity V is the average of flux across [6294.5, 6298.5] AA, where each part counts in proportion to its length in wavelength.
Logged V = 20.4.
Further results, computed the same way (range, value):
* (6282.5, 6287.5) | 22.1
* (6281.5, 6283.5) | 22.2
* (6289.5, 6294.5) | 21.2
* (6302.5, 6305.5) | 20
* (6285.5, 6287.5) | 22.1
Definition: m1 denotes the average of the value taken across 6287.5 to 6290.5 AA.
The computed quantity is 21.7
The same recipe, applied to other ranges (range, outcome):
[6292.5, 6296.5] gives 20.8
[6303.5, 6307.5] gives 20.2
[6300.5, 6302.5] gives 19.8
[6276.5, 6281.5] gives 21.9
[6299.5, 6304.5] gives 19.9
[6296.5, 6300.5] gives 20.1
